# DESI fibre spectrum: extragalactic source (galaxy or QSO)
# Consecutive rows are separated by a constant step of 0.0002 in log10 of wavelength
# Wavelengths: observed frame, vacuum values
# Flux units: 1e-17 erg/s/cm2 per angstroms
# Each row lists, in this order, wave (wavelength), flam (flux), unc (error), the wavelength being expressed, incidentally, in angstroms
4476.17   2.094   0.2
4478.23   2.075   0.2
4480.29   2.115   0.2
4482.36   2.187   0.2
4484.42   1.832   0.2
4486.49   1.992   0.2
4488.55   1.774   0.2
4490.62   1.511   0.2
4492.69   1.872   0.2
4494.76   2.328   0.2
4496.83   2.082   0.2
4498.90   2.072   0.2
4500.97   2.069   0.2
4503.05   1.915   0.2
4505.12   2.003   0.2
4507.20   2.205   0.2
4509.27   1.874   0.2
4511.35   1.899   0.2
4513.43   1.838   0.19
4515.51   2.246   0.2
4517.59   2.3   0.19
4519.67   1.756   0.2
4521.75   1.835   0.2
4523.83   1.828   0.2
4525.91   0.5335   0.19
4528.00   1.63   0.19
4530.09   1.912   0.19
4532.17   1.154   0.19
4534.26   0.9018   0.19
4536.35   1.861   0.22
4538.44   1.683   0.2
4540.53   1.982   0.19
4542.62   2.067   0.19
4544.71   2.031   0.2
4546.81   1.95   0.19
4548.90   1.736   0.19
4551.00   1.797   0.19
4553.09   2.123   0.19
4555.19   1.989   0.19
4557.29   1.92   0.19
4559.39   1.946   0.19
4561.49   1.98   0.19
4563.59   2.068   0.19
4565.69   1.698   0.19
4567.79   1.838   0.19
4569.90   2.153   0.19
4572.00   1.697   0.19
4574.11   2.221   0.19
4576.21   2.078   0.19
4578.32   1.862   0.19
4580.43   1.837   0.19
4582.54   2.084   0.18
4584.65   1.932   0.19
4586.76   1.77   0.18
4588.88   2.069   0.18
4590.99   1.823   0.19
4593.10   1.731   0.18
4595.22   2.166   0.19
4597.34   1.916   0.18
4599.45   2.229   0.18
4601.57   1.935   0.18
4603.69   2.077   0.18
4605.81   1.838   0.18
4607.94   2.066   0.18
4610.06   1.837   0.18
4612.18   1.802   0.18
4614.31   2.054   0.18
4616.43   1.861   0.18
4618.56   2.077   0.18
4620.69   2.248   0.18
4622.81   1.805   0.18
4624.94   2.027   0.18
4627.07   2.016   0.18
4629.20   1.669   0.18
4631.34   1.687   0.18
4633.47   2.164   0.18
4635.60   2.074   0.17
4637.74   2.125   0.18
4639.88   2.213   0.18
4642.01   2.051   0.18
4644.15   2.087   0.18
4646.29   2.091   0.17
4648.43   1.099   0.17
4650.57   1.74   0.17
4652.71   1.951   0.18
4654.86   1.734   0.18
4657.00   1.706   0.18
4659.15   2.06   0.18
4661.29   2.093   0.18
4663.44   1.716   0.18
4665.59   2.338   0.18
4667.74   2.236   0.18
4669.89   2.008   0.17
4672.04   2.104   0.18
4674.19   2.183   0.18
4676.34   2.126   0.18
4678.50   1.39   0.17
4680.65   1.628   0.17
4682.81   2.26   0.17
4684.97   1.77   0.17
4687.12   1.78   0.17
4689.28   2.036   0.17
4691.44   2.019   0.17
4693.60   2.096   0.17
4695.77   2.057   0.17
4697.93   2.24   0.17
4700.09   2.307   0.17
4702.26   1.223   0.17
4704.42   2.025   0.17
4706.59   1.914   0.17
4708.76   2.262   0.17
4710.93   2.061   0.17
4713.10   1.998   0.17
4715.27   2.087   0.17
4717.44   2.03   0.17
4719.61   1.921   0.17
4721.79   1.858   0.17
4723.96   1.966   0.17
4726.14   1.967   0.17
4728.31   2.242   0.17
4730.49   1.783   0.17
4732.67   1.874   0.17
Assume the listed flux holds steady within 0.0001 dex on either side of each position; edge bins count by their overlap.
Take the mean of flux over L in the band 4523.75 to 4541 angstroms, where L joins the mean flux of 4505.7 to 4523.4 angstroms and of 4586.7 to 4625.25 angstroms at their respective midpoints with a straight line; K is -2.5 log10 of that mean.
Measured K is 0.33 mag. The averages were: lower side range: 1.99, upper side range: 1.97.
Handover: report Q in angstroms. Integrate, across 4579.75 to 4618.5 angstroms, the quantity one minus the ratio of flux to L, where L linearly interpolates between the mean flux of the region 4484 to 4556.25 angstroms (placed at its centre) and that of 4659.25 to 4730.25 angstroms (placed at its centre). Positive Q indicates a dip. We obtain -0.7 angstroms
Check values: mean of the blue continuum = 1.84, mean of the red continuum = 2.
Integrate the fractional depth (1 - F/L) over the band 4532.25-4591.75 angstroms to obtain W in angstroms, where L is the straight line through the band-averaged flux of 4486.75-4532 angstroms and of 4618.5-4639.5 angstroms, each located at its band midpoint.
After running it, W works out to 1.19 angstroms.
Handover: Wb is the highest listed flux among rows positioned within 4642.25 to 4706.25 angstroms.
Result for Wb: 2.338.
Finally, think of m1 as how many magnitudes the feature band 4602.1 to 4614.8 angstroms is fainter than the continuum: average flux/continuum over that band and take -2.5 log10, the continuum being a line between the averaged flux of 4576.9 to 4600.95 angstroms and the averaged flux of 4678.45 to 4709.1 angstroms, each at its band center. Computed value 0.01 mag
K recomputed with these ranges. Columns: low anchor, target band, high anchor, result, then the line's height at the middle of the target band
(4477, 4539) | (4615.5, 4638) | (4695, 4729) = -0.019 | 1.94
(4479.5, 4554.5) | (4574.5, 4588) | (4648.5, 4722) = -0.027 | 1.9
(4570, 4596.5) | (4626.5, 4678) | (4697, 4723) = 0.005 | 1.97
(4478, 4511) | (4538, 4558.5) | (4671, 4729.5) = 0.029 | 1.99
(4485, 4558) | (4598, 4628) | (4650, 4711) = -0.041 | 1.92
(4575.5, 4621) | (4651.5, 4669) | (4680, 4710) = -0.003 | 1.97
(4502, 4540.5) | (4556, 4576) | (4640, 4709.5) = -0.084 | 1.81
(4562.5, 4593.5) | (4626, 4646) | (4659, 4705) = -0.029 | 1.96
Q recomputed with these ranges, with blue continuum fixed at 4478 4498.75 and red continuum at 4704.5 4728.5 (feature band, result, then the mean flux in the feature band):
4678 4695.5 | 1.0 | 1.9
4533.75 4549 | 1.4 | 1.81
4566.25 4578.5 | 0.1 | 1.97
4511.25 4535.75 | 4.2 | 1.65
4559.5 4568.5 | 0.4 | 1.9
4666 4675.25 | -0.6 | 2.15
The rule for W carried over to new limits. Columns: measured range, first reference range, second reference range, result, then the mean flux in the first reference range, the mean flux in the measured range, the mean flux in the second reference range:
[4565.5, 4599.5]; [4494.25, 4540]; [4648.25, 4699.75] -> -1.4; 1.81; 1.95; 1.95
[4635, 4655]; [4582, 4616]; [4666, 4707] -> 0.4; 1.95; 1.92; 1.98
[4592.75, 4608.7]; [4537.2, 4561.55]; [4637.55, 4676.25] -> -0.4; 1.93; 2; 1.97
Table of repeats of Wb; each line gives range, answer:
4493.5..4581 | 2.328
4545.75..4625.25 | 2.248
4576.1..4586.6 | 2.084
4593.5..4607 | 2.229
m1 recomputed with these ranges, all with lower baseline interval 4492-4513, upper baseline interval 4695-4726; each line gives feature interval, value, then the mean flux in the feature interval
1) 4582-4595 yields 0.06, 1.91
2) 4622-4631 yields 0.08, 1.86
